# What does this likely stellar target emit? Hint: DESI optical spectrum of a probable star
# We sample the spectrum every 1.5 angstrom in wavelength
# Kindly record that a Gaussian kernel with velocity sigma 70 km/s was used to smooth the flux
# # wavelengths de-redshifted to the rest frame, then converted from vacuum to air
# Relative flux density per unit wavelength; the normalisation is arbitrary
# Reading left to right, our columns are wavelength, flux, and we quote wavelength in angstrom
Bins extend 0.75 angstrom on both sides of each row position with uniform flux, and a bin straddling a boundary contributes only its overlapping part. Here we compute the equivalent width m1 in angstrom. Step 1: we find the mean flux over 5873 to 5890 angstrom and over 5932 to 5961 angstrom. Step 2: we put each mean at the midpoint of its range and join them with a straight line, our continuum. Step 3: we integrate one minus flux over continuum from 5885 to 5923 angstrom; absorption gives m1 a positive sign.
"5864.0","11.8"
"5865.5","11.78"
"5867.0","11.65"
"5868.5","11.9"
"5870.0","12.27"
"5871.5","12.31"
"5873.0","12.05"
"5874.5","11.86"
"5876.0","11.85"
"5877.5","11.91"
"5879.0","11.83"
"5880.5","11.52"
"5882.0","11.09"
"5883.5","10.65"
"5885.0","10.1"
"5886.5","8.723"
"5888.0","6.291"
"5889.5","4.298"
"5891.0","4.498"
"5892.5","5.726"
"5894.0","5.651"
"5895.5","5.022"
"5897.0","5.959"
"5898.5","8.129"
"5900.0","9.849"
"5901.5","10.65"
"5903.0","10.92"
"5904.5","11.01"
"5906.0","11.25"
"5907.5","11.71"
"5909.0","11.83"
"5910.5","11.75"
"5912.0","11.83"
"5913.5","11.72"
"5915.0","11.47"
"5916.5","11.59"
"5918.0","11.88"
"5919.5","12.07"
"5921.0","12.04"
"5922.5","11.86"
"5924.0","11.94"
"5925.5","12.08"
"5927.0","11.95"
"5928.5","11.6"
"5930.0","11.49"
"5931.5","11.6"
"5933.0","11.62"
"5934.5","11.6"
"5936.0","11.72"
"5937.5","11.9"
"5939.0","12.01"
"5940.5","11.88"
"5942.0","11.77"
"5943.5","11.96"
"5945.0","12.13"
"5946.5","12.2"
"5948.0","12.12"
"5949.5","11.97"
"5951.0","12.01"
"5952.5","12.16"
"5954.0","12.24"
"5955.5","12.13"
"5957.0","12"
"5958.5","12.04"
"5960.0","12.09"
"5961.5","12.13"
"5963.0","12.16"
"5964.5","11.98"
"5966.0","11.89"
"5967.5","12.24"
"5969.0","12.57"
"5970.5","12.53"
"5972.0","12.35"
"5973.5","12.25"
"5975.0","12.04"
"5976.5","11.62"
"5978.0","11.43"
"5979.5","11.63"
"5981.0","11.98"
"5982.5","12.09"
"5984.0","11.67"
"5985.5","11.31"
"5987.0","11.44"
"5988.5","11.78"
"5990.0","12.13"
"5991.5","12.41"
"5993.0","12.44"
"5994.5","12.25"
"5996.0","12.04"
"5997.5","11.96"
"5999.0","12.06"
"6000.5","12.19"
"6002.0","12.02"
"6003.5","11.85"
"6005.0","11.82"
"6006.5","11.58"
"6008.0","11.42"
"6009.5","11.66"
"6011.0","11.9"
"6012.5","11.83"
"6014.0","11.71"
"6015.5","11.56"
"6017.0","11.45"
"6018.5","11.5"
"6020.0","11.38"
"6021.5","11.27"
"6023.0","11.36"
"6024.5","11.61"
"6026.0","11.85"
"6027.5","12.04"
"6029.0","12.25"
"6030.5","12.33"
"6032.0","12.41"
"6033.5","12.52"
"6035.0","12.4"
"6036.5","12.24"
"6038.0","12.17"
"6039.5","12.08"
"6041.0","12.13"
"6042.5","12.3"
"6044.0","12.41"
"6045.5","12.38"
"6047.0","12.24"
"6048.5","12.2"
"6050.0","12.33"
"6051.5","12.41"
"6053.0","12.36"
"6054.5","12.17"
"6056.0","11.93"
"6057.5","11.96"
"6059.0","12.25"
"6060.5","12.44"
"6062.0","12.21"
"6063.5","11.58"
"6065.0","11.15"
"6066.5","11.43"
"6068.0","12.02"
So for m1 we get 4.8 angstrom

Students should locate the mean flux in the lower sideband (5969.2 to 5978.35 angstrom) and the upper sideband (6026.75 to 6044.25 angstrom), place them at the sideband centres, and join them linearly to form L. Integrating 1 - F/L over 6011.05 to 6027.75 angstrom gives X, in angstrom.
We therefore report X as 0.9 angstrom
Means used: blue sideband 12.1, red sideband 12.3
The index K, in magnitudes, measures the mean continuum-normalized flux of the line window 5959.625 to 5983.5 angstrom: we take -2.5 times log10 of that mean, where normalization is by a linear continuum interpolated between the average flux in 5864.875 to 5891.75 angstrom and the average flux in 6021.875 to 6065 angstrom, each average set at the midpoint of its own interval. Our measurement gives -0.06 mag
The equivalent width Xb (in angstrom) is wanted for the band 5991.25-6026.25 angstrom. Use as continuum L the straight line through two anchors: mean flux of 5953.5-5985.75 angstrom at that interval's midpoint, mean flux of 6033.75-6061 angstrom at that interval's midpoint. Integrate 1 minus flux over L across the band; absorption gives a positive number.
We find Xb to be 1.0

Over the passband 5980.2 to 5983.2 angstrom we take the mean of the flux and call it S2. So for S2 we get 12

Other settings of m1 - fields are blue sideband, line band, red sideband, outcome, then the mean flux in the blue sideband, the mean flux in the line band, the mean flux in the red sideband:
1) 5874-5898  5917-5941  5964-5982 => -3.68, 8.52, 11.8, 12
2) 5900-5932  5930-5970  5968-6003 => -0.69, 11.6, 12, 12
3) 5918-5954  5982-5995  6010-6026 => -0.27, 11.9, 11.9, 11.6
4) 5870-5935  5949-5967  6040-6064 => -1.62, 10.4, 12.1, 12.2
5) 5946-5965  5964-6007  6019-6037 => 0.19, 12.1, 12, 12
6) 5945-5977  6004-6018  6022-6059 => 0.57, 12.1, 11.7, 12.2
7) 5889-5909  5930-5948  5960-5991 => -2.94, 8.24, 11.8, 12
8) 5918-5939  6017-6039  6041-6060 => 0.41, 11.8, 11.9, 12.2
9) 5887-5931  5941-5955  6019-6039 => -1.93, 9.94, 12.1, 12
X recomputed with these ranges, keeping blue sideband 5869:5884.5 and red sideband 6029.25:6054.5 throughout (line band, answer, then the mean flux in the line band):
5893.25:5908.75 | 3.5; 9.11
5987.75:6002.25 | 0.0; 12.1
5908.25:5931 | 0.1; 11.8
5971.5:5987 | 0.3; 11.8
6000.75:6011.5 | 0.4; 11.8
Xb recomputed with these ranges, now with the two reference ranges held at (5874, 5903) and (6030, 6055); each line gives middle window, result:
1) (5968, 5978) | -1.4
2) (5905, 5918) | -3.3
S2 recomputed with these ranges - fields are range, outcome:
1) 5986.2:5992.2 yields 11.9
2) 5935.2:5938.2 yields 11.8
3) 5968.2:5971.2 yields 12.5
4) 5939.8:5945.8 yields 11.9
